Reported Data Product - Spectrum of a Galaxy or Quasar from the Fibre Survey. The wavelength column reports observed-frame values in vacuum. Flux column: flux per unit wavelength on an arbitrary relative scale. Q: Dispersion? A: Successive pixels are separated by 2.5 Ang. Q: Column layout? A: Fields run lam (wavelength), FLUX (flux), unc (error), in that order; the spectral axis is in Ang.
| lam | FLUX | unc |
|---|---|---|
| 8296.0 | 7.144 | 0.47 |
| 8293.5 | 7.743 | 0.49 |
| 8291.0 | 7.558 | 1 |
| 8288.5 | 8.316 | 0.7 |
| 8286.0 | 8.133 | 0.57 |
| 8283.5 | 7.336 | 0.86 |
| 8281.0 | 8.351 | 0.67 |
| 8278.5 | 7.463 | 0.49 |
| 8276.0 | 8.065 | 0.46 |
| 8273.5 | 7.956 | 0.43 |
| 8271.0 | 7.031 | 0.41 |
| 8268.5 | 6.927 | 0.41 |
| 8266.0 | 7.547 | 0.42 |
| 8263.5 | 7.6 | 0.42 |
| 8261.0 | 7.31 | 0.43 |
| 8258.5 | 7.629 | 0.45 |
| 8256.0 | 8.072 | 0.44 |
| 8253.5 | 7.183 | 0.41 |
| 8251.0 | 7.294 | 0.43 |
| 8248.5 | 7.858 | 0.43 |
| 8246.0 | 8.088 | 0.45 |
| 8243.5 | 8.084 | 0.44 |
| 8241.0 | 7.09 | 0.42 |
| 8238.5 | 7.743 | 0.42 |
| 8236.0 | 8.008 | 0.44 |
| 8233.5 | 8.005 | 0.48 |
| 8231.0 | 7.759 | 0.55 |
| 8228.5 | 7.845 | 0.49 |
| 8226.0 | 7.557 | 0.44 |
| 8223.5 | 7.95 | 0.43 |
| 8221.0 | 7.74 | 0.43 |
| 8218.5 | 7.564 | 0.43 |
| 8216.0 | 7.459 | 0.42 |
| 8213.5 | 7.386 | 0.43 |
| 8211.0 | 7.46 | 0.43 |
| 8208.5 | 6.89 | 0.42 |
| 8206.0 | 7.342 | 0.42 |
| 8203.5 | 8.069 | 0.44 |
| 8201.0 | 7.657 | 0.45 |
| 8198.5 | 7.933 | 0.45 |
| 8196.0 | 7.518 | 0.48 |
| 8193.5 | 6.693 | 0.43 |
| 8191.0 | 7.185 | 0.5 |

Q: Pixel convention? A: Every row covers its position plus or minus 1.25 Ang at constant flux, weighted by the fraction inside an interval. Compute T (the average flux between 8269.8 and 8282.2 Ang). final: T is 7.77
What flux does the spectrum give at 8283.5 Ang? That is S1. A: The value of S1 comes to 7.336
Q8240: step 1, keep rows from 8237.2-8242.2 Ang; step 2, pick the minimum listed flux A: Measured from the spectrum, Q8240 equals 7.09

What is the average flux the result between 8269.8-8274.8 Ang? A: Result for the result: 7.5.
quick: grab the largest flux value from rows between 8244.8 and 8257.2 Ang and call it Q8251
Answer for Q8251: 8.088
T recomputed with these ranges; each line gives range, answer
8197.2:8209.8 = 7.58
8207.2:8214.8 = 7.25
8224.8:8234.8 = 7.79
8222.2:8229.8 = 7.78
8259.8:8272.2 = 7.28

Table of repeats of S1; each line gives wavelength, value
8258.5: 7.629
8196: 7.518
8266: 7.547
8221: 7.74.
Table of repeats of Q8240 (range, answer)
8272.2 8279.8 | 7.463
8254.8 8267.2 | 7.31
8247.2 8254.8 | 7.183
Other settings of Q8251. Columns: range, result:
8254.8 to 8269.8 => 8.072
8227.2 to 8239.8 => 8.008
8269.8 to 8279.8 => 8.065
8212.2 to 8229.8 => 7.95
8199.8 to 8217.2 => 8.069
